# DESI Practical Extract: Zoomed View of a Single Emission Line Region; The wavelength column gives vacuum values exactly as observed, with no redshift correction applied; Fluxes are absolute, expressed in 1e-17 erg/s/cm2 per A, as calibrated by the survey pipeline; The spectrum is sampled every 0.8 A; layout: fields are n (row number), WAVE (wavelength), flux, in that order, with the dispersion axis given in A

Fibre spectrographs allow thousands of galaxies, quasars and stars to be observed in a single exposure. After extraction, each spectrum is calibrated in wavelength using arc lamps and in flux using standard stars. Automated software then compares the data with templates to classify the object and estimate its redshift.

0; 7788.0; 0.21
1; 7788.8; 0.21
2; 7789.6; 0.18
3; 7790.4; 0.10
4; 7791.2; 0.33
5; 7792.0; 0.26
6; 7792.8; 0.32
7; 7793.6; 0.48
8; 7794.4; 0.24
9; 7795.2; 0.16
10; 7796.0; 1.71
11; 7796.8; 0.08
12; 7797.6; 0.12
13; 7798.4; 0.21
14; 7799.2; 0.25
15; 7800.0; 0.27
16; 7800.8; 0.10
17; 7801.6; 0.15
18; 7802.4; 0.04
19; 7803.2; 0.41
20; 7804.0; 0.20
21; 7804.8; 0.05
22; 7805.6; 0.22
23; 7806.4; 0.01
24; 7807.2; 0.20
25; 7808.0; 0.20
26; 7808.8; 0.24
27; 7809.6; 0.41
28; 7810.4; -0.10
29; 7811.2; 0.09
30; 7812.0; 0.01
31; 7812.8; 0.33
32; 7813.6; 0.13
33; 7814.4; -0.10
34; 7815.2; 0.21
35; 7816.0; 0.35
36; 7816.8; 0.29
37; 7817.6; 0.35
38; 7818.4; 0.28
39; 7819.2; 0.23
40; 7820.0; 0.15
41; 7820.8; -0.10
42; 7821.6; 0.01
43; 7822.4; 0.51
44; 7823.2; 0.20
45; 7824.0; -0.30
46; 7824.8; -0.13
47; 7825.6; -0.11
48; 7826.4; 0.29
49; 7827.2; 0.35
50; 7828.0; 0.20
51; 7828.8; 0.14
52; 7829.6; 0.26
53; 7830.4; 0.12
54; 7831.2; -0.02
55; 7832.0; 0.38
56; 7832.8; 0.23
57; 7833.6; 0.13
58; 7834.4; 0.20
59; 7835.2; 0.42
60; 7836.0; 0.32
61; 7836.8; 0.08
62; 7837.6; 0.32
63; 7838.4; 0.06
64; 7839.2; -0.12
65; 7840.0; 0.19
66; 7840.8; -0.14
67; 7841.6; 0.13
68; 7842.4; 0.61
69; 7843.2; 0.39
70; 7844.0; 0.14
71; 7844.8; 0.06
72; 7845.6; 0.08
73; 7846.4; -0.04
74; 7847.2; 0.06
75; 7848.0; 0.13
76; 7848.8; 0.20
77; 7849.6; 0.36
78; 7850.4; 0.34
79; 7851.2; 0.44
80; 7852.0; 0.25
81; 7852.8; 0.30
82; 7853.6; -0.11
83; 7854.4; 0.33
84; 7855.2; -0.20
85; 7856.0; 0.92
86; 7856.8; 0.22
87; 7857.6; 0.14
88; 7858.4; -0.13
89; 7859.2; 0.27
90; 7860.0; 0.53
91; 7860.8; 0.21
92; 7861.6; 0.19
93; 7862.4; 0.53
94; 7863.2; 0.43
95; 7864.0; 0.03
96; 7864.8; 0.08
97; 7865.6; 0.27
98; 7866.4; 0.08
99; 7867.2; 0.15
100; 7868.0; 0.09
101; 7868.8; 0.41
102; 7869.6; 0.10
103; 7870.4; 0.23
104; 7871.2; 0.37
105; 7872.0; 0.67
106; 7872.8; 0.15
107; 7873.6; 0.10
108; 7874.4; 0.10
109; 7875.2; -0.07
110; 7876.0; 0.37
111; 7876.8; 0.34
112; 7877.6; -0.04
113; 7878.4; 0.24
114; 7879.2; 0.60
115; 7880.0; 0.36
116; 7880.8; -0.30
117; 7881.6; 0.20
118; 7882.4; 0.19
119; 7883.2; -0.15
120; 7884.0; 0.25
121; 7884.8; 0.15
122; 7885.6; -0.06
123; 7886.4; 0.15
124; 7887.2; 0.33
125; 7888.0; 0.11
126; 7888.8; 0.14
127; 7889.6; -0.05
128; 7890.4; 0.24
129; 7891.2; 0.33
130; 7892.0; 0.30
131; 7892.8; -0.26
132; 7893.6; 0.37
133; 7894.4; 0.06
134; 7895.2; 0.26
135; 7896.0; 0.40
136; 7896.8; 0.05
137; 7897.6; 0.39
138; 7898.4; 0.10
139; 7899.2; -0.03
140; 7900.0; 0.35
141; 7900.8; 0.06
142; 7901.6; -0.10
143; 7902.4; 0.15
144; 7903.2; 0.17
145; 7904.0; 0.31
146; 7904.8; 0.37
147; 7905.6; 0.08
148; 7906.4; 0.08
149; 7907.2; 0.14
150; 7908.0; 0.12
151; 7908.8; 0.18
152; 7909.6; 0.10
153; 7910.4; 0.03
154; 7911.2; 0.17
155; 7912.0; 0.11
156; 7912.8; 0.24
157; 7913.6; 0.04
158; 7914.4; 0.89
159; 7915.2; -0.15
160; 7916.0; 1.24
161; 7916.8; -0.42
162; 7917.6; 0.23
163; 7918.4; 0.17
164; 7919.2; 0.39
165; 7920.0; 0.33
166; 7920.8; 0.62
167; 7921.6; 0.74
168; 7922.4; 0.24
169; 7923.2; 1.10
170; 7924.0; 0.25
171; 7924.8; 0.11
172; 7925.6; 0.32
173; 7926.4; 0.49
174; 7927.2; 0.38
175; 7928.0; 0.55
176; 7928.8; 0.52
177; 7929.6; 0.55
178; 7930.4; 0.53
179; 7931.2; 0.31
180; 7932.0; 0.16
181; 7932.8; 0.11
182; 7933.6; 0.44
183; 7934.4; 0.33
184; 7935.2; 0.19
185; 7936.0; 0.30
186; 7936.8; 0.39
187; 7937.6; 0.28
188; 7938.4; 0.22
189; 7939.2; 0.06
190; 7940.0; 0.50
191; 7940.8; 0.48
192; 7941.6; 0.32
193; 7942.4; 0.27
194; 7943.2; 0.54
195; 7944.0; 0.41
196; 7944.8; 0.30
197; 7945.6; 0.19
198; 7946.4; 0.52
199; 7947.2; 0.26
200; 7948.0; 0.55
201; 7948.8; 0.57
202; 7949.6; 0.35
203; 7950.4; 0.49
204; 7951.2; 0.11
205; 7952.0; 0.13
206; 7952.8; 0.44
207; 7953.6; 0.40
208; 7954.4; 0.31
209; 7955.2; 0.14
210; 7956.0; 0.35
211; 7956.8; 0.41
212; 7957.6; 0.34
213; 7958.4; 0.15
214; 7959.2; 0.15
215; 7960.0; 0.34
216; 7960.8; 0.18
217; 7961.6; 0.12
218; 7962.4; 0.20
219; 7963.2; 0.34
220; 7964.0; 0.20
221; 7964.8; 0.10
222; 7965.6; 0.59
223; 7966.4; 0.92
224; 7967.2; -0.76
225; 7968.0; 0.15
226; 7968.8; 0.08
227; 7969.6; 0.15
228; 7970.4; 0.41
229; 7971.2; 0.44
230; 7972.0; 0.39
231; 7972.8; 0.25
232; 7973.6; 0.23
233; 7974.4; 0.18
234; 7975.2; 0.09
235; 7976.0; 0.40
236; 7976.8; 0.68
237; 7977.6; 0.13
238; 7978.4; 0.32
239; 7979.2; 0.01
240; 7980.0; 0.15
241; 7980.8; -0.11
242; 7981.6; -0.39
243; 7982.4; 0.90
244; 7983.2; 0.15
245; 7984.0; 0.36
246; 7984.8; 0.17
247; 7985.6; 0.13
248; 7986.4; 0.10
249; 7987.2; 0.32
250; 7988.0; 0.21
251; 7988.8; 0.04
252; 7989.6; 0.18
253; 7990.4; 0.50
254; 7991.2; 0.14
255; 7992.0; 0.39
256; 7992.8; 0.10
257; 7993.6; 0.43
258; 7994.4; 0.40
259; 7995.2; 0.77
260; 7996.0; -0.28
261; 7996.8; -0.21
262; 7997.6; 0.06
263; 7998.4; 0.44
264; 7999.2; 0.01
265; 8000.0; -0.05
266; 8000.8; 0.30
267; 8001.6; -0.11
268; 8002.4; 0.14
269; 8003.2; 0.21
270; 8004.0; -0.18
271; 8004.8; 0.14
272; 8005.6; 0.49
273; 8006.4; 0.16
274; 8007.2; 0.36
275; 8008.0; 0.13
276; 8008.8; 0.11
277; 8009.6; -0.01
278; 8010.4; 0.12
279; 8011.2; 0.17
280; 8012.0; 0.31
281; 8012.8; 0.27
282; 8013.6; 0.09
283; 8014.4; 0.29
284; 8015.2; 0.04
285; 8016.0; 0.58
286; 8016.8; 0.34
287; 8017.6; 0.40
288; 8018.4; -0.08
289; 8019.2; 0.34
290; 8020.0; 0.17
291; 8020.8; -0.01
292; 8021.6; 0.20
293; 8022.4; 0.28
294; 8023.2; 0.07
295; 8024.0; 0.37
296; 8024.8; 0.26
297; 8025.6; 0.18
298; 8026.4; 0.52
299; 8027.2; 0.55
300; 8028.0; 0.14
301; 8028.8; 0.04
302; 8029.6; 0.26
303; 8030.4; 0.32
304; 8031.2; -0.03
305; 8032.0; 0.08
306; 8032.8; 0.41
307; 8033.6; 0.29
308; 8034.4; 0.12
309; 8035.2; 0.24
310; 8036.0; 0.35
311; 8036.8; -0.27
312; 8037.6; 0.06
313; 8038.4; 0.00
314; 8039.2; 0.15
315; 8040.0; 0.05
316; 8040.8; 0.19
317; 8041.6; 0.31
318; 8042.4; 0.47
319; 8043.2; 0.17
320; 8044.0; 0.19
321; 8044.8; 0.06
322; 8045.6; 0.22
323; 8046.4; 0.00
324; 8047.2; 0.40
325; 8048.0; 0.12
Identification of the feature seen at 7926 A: Mg II 2798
